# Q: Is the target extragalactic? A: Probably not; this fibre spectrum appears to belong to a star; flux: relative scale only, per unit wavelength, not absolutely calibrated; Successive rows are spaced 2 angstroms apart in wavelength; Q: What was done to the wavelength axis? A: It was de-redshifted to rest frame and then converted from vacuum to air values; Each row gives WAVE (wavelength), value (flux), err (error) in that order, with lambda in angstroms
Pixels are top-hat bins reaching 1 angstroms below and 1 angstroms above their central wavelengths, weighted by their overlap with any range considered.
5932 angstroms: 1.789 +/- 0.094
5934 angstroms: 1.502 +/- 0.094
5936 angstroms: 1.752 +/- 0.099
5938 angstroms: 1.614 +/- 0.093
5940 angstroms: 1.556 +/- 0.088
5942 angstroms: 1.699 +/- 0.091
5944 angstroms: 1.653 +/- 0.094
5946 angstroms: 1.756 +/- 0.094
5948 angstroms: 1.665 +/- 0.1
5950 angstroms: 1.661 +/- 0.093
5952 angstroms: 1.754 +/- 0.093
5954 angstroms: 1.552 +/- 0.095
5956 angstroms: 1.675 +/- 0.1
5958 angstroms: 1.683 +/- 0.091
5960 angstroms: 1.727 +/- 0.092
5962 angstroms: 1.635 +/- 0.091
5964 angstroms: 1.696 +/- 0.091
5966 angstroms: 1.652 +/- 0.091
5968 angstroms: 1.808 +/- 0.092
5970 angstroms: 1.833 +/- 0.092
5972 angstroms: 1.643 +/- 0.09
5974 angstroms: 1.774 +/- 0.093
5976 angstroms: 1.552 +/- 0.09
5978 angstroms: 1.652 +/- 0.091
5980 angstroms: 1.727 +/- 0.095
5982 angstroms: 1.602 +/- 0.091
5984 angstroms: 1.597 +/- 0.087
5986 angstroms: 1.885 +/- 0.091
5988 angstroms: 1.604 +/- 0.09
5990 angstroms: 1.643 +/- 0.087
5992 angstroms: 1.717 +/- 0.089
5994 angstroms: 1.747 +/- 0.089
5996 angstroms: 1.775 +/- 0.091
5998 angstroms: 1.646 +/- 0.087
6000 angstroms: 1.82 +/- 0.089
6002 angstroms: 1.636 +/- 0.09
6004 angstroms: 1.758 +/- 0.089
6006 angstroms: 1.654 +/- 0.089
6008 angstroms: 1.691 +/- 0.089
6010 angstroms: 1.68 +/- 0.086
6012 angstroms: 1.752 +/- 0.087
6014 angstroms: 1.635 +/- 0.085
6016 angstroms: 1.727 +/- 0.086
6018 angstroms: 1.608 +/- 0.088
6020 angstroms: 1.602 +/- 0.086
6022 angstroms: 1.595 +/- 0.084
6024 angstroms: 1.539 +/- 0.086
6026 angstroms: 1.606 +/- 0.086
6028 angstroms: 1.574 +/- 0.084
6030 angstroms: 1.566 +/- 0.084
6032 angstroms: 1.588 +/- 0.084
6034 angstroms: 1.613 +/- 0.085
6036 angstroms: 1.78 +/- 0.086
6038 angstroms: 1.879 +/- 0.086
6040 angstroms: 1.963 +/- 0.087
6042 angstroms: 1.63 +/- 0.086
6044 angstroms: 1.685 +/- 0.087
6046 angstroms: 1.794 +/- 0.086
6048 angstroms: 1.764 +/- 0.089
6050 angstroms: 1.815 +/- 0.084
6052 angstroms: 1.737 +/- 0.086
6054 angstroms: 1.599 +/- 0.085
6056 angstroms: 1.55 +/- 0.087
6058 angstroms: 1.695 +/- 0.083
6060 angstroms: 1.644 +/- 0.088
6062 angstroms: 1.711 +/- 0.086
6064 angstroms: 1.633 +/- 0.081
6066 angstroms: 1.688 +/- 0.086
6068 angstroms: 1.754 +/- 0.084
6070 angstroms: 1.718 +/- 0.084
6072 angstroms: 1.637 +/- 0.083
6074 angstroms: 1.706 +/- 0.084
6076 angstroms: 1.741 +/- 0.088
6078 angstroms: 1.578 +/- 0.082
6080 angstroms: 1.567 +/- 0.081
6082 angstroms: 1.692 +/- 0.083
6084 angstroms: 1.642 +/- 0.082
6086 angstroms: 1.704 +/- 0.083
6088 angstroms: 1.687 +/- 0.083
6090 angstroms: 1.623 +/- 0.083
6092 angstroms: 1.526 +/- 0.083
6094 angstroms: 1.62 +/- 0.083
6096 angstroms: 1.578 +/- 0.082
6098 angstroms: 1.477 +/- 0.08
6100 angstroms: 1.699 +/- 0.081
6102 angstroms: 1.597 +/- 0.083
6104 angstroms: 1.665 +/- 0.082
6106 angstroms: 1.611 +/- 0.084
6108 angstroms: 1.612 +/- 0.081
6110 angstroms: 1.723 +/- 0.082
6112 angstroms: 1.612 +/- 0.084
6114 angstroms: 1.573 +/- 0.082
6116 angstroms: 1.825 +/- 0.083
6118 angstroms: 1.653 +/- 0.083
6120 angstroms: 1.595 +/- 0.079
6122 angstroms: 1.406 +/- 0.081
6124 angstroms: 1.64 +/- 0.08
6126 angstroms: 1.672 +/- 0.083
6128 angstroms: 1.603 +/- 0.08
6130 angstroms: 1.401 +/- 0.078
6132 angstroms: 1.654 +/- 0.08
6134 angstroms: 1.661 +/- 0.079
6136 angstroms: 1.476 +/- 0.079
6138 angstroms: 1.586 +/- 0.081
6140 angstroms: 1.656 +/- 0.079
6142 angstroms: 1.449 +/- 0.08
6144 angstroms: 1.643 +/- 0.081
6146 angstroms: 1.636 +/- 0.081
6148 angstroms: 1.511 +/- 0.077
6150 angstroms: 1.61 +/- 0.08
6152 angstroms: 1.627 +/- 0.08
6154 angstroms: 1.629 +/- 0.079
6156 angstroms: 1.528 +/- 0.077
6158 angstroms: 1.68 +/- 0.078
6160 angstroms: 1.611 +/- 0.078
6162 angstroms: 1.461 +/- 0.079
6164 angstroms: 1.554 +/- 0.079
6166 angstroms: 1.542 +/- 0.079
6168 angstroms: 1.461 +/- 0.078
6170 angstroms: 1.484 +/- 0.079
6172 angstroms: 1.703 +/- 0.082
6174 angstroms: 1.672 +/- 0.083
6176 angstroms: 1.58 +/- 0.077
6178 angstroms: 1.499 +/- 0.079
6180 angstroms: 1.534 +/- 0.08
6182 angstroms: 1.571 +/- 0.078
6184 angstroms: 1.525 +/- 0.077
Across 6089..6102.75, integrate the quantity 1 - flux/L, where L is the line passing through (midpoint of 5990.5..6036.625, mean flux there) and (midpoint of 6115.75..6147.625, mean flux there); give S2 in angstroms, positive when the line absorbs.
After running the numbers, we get 0.2 angstroms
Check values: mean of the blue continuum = 1.66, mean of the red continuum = 1.59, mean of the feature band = 1.59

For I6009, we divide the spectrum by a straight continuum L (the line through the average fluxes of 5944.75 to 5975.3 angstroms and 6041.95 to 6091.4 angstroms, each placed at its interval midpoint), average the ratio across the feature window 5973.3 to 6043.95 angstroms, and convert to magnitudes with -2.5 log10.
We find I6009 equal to 0.006 mag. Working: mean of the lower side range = 1.7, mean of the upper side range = 1.68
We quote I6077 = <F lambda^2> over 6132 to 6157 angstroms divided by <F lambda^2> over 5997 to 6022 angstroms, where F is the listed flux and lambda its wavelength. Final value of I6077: 0.99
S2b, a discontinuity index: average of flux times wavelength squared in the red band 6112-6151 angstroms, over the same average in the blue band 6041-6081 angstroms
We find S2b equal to 1.0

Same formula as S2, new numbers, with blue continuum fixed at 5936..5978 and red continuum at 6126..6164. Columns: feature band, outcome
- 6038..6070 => -1.71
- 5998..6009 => -0.33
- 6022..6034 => 0.46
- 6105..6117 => -0.45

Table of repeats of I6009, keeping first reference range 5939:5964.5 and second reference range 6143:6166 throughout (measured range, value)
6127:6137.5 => 0.03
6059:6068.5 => -0.04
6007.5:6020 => -0.02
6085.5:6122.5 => -0.01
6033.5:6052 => -0.09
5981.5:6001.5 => -0.03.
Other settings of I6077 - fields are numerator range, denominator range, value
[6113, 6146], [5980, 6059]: 0.98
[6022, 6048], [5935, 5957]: 1.04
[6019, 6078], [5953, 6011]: 1.02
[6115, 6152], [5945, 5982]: 1.00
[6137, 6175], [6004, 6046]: 0.99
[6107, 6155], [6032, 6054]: 0.94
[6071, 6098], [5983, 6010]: 0.99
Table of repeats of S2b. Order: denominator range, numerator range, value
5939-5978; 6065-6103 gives 1.02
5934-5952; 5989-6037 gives 1.02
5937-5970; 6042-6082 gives 1.04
